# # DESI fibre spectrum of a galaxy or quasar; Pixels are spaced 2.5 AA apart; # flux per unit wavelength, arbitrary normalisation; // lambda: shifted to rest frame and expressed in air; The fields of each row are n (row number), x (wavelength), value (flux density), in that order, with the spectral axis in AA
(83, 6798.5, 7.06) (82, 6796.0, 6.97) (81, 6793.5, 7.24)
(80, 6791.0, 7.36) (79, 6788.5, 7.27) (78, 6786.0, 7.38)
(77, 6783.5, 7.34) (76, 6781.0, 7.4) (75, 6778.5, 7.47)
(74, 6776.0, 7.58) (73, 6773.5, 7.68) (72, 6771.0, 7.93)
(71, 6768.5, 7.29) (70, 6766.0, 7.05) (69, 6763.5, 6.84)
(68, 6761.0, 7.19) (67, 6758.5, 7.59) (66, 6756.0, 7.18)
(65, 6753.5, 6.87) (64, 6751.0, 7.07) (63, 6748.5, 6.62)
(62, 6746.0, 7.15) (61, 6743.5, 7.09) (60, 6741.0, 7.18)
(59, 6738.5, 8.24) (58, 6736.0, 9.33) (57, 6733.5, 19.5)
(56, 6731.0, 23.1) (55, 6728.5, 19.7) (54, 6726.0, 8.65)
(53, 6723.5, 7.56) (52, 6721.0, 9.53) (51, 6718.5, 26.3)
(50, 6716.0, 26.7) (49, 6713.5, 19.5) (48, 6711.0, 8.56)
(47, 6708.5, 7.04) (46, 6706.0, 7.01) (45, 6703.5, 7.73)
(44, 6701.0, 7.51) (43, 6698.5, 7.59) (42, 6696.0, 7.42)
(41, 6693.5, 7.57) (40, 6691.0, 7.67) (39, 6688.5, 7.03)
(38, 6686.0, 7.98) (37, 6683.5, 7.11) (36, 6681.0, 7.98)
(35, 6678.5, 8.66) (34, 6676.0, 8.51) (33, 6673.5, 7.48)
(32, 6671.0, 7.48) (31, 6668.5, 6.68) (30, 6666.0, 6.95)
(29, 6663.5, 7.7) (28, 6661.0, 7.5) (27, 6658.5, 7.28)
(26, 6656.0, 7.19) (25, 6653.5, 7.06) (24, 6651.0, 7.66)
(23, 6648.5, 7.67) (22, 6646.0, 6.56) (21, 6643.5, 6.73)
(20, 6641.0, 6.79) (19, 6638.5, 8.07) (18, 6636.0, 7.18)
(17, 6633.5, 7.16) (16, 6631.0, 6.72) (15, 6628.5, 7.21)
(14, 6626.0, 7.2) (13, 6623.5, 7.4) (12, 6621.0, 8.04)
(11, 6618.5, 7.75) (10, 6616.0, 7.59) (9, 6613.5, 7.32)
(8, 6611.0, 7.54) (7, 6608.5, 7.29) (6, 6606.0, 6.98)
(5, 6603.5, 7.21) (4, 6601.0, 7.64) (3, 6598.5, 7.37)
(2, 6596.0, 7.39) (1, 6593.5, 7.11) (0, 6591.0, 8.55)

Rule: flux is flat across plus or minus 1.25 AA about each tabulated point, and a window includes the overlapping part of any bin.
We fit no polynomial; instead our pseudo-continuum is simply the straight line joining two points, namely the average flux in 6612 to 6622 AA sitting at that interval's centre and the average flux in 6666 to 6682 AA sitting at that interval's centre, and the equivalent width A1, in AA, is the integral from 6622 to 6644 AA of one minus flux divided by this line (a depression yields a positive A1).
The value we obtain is 1.42 AA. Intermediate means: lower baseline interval 7.66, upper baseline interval 7.73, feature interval 7.19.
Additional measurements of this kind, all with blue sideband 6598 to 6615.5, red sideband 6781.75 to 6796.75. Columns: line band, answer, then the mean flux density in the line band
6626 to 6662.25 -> 0.7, 7.2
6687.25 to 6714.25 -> -4.0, 8.4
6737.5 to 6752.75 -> 0.2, 7.2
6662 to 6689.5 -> -1.1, 7.6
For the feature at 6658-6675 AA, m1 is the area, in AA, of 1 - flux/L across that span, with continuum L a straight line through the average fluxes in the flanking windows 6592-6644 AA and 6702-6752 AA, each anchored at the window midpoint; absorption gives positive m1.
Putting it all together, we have 3.9 AA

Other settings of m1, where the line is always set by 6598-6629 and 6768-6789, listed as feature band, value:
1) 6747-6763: 0.9 AA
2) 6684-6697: -0.1 AA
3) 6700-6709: 0.2 AA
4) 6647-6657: 0.1 AA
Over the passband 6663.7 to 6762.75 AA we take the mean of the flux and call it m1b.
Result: 9.86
